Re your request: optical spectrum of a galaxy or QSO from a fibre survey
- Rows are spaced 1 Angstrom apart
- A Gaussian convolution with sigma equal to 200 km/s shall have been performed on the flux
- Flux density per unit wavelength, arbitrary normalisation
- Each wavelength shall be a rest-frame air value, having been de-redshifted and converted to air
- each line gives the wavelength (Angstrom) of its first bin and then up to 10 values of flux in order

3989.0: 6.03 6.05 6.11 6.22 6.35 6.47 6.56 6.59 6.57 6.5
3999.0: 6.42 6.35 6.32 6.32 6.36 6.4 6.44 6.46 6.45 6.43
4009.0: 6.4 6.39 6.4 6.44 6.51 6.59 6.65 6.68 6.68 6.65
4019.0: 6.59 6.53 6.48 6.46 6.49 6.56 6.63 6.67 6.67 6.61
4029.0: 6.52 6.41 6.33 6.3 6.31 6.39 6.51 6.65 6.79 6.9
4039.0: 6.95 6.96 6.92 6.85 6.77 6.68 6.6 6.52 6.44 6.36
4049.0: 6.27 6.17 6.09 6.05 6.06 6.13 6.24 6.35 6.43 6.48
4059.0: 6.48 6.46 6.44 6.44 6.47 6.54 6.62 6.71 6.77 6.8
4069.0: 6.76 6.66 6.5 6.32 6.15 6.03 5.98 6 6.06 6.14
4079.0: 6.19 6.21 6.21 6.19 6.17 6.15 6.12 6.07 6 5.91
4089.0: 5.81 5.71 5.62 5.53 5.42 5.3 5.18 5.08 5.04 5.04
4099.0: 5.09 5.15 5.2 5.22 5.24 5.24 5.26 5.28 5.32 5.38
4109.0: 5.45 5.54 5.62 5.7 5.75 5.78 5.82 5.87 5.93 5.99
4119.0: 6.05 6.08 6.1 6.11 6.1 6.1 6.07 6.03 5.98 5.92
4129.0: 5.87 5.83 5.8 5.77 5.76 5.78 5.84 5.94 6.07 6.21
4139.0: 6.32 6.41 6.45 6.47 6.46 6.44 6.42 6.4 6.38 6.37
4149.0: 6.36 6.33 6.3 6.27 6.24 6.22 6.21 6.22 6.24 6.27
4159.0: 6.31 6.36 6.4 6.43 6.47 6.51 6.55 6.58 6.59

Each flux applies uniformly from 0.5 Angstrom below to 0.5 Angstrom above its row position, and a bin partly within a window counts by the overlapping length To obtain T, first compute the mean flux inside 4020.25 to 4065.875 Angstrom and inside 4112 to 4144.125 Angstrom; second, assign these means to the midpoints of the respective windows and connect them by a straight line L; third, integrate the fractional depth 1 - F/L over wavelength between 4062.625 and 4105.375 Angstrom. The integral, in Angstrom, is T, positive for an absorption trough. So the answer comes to 2.5 Angstrom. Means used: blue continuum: 6.5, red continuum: 6.02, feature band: 5.9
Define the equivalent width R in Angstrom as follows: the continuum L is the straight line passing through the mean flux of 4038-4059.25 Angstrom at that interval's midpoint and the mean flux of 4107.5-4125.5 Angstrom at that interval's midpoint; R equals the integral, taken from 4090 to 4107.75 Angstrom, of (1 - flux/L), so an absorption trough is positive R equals 2.2 Angstrom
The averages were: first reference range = 6.48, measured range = 5.26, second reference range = 5.86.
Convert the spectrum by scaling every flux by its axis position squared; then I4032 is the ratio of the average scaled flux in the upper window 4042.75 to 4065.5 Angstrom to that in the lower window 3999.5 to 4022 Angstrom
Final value 1.01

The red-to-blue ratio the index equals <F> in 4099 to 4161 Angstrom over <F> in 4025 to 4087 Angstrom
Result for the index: 0.93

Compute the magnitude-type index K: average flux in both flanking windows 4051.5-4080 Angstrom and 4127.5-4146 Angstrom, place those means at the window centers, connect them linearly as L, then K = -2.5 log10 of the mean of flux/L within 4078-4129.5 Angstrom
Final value 0.09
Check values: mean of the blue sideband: 6.36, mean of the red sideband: 6.11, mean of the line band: 5.71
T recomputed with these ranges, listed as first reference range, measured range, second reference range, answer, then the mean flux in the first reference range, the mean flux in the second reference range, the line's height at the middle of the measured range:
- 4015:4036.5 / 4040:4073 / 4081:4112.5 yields -2.10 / 6.53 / 5.53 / 6.1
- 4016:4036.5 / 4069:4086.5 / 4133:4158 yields 0.57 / 6.53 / 6.25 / 6.41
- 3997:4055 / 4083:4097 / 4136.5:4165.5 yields 1.62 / 6.5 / 6.35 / 6.42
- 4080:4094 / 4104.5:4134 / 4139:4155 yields 1.68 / 5.9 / 6.36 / 6.15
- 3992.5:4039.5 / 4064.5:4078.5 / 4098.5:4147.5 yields -0.50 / 6.51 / 5.86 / 6.17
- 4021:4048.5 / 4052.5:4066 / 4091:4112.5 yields -0.62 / 6.6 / 5.31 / 6.13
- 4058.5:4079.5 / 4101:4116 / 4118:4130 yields 1.61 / 6.41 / 6.03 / 6.13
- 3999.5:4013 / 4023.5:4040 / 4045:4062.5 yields -0.59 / 6.4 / 6.33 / 6.36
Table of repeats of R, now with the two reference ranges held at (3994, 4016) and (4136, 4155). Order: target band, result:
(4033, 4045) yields -0.57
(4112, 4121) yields 0.63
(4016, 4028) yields -0.27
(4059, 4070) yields -0.33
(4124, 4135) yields 0.78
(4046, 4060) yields 0.27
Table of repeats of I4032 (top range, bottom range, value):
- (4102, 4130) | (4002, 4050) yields 0.92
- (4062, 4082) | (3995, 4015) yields 1.02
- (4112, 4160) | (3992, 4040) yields 1.00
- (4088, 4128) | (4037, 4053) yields 0.88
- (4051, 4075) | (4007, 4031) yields 1.00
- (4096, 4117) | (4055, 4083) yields 0.86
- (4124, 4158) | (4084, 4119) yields 1.14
